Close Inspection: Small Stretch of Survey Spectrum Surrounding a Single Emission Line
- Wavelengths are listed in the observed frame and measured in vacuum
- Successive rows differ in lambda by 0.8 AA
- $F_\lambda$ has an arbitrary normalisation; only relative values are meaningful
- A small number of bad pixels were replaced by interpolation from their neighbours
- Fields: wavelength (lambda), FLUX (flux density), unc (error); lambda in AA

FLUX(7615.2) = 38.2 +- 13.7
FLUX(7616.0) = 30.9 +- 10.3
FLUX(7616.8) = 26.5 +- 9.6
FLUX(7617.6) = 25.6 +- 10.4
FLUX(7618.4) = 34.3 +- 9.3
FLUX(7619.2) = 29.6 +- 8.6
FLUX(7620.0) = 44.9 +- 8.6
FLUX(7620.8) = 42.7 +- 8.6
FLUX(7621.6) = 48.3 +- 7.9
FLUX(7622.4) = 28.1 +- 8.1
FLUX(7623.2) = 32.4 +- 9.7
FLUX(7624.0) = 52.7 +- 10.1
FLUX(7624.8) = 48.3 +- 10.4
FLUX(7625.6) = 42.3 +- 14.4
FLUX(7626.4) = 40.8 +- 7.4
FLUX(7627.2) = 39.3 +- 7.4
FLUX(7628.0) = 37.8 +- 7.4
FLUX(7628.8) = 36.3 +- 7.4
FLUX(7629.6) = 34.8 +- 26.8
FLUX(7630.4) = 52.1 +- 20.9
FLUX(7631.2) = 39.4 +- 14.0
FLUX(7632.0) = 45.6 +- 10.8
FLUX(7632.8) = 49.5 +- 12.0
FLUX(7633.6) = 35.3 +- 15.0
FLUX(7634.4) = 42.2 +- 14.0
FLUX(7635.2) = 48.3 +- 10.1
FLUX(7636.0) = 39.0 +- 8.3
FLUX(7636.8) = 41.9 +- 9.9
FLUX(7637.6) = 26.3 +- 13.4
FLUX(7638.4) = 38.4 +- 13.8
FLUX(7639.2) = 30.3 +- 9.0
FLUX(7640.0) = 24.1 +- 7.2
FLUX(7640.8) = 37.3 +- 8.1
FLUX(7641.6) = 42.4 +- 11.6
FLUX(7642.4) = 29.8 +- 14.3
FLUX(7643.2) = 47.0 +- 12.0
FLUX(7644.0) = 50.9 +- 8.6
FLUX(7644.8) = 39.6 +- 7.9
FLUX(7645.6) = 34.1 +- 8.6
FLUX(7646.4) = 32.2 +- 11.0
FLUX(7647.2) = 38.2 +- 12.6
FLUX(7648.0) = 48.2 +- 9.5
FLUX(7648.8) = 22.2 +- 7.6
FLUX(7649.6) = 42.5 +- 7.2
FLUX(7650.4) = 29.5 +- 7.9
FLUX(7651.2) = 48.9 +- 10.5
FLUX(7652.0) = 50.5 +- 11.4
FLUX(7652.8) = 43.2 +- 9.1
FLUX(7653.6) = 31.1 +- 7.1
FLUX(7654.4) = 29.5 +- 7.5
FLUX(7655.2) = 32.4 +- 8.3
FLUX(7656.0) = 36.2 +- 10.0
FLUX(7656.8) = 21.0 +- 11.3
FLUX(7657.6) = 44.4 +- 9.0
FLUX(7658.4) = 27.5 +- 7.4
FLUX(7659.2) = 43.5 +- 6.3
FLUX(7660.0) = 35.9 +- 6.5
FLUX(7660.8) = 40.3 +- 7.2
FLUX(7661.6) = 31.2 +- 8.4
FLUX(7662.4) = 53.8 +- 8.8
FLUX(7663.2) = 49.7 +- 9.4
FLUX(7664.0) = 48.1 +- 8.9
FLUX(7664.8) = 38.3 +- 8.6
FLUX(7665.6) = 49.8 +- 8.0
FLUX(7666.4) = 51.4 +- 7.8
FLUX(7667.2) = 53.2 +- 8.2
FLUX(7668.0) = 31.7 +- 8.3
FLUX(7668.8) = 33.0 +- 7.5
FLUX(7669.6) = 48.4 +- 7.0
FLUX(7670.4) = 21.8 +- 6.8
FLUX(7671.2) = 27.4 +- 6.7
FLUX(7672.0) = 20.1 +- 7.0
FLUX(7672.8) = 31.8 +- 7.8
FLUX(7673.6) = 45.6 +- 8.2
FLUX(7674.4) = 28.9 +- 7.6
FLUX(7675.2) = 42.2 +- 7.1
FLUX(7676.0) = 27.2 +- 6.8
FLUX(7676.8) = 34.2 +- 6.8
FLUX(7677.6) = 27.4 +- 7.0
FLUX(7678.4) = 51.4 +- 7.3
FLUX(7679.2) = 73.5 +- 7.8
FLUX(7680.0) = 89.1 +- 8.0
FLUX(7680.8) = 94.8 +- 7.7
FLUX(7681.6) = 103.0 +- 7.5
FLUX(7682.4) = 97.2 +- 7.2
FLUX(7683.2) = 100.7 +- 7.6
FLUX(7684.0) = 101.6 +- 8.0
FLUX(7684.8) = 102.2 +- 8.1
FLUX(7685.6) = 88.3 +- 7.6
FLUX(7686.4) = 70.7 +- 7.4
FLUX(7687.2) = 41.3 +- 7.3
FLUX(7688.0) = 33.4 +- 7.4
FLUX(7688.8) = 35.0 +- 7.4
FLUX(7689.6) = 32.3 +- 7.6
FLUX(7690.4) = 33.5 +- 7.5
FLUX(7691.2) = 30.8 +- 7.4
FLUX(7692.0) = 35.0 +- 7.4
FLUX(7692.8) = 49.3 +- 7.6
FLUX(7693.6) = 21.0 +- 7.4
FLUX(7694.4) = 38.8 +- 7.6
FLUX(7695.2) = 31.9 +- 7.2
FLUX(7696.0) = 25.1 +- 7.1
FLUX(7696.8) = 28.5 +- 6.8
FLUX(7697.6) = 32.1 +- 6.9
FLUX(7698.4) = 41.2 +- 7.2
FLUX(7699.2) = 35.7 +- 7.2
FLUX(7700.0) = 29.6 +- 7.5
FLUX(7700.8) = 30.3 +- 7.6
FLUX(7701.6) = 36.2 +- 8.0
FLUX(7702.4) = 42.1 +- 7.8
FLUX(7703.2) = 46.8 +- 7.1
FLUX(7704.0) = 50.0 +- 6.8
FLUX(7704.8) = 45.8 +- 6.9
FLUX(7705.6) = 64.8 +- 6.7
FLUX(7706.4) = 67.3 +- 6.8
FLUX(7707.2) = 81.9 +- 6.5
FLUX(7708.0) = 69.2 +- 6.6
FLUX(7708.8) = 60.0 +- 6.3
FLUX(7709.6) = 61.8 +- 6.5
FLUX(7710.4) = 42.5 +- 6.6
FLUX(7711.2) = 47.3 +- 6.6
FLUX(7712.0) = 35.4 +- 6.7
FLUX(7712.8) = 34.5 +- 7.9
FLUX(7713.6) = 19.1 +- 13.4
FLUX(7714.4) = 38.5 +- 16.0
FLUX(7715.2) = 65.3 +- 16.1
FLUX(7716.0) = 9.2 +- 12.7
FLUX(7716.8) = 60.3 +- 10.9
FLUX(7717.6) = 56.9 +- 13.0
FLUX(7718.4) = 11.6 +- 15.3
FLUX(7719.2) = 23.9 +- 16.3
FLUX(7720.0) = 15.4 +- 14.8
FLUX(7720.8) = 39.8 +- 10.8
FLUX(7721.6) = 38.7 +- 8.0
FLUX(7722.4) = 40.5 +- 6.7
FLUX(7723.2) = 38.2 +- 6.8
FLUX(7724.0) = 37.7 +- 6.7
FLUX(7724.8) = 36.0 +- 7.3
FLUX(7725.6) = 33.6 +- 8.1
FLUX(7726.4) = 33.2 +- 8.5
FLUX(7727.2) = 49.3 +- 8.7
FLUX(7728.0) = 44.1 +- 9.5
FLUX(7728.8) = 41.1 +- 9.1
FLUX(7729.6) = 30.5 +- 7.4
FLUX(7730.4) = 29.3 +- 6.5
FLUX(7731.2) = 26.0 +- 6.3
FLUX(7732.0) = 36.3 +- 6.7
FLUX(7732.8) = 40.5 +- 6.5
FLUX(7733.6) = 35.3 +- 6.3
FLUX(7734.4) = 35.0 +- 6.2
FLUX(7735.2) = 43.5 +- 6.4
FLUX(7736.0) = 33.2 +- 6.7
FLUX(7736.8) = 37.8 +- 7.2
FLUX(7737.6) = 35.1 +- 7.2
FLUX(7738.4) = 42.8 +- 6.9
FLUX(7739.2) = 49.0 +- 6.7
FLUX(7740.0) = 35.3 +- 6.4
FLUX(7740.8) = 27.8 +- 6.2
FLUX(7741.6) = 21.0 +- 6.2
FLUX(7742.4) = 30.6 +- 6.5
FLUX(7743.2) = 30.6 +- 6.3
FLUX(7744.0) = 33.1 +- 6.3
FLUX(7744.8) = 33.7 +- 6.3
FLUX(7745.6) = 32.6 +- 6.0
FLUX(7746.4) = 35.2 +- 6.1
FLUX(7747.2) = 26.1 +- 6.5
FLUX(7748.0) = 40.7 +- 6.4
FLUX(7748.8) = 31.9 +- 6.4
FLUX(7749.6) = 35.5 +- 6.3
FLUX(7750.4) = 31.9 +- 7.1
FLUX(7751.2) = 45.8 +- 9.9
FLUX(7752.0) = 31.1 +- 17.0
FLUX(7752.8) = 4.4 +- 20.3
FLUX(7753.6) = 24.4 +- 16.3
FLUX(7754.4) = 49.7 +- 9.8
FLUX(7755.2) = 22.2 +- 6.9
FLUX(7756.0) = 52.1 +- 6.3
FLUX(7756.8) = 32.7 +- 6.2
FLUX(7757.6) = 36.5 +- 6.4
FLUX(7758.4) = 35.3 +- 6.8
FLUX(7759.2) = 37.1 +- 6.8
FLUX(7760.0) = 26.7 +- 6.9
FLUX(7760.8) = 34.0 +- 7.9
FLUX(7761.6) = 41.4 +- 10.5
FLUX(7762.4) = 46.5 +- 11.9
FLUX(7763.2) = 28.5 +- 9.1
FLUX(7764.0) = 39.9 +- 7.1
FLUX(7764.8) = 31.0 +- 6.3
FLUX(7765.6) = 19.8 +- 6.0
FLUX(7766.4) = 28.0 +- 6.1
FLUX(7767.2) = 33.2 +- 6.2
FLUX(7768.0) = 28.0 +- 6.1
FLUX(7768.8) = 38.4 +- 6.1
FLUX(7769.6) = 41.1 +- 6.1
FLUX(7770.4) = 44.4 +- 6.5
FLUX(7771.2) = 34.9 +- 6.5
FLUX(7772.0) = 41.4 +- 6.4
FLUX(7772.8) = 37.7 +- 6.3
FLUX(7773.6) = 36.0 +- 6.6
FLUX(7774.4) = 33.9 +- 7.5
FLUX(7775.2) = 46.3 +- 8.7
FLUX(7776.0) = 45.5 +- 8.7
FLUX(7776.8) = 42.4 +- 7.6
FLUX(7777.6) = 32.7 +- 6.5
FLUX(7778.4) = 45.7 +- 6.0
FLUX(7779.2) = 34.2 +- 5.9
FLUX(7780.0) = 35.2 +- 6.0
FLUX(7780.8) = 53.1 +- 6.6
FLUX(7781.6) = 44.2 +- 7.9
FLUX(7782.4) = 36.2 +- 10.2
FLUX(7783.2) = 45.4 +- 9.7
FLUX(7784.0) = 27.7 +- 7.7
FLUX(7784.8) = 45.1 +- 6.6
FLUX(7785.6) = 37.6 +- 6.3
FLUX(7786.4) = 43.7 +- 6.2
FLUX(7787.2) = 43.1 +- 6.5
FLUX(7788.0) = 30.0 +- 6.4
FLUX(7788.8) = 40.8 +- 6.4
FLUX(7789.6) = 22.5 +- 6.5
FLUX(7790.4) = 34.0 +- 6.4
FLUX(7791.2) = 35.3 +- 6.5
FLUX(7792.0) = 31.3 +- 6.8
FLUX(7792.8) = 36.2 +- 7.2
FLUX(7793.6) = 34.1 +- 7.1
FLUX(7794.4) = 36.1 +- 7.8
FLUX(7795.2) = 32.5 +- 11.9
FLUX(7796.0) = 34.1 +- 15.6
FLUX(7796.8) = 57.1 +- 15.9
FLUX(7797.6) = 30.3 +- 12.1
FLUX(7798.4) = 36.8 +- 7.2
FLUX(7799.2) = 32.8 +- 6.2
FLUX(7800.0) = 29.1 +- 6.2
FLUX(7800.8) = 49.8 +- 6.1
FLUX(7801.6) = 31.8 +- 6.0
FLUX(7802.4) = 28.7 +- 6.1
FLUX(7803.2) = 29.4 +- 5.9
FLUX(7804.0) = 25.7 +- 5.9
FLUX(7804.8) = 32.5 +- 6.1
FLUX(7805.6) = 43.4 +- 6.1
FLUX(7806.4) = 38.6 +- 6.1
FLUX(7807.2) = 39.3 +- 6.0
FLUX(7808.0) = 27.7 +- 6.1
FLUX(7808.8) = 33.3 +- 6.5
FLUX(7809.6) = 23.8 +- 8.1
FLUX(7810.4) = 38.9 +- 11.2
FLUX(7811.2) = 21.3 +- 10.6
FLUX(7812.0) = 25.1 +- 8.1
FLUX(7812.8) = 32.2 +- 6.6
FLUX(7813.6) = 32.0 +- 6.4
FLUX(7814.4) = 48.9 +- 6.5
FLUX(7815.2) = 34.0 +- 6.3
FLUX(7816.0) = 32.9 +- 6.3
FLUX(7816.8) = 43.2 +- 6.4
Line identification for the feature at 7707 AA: [N II] 6583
